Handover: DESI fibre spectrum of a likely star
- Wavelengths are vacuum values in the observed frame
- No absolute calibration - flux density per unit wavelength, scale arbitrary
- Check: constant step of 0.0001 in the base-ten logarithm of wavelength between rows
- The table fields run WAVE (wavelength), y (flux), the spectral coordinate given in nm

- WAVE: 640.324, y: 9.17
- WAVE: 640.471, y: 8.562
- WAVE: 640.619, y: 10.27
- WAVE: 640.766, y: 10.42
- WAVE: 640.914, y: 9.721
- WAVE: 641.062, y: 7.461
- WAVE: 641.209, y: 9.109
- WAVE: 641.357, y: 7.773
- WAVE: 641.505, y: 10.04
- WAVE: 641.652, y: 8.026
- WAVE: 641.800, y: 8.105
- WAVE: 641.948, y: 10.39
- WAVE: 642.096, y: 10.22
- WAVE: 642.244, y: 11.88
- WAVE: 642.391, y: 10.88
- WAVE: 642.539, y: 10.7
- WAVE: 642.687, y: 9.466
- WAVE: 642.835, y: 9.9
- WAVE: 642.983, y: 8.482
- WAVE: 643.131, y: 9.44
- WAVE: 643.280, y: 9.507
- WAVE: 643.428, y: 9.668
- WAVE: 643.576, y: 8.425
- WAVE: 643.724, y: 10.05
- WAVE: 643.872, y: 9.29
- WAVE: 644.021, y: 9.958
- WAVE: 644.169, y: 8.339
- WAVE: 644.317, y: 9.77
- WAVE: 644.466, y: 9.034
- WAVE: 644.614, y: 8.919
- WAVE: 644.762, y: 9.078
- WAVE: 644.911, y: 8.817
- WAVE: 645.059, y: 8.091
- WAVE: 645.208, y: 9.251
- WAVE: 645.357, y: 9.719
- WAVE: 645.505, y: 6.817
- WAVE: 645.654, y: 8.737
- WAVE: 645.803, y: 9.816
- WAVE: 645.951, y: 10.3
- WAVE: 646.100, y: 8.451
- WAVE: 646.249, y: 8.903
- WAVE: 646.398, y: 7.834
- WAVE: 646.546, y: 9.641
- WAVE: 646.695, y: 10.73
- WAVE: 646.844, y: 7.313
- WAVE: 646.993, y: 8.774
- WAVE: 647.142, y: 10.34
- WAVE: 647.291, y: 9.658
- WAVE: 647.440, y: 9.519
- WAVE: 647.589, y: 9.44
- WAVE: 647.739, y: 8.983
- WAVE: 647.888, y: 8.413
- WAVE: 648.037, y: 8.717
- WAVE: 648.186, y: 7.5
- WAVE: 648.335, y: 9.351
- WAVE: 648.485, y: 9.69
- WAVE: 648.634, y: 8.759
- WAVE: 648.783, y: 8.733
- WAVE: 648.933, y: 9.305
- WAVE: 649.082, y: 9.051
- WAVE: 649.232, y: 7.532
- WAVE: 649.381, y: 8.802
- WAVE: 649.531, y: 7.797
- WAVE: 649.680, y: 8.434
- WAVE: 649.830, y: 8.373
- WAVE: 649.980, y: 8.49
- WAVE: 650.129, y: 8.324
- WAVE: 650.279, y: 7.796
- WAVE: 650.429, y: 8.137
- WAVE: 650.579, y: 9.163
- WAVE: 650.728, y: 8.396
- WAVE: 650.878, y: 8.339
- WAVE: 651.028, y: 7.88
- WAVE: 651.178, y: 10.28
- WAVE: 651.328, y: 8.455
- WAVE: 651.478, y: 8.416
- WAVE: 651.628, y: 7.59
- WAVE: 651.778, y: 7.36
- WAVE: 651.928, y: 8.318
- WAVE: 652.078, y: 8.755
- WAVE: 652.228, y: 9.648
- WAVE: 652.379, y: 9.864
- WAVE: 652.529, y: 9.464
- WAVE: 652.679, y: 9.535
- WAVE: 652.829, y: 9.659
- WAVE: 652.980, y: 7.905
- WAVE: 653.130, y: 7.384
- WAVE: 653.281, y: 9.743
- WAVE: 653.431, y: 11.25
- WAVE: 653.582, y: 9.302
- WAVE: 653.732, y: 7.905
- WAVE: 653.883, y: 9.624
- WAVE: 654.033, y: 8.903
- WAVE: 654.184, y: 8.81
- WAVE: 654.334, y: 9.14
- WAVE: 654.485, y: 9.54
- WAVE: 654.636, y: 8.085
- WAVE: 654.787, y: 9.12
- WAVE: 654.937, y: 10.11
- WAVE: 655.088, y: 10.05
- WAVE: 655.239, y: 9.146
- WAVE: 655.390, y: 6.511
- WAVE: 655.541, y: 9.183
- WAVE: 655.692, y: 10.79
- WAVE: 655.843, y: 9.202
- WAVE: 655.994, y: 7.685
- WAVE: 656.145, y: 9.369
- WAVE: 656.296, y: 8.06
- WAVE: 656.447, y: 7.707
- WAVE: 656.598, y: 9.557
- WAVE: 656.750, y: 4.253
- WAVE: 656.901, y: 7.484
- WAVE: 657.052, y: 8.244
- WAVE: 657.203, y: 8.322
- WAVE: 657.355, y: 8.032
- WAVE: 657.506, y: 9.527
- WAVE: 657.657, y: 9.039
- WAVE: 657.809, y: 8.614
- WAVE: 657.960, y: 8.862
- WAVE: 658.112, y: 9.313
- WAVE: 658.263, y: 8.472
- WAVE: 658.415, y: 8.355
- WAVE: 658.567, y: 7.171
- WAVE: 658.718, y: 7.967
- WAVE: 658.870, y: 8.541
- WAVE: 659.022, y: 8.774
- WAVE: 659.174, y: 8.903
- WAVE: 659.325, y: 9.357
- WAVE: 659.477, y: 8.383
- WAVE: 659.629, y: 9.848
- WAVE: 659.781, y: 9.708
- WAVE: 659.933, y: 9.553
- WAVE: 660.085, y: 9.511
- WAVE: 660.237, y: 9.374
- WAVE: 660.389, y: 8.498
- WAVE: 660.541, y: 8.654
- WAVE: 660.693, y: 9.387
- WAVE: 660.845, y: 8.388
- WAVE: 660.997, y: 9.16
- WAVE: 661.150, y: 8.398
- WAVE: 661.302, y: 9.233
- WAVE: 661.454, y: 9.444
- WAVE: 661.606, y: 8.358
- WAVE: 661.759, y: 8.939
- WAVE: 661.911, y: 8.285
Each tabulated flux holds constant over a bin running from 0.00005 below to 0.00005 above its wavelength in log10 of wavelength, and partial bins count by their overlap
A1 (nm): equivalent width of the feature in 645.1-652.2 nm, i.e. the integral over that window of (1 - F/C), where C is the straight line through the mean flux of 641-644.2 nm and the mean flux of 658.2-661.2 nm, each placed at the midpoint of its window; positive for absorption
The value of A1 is 0.38 nm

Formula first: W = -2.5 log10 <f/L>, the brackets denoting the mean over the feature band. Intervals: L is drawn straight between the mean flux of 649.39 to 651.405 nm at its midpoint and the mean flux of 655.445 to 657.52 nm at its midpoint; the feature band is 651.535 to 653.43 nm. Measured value -0.056 mag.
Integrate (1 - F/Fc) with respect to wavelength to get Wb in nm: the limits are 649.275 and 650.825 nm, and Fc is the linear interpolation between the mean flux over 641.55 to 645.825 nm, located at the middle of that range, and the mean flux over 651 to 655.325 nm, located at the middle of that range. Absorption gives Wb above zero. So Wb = 0.130 nm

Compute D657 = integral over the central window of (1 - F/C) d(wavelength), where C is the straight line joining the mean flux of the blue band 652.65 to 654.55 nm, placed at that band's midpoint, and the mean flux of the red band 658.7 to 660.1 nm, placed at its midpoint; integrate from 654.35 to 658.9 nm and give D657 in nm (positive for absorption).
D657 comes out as 0.27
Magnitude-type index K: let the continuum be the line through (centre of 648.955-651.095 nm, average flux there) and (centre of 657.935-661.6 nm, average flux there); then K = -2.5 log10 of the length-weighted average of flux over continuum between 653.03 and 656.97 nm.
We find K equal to -0.02 mag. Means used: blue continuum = 8.35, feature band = 8.76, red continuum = 8.88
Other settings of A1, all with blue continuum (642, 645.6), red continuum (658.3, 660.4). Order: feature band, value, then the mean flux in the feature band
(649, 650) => 0.092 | 8.35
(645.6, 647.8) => 0.016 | 9.23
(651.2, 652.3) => 0.081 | 8.46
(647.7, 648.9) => 0.060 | 8.78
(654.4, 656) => -0.017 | 9.09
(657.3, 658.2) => 0.000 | 8.92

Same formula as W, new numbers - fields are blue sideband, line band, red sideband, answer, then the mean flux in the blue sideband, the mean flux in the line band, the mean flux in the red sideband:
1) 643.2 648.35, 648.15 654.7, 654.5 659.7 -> 0.01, 9.06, 8.75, 8.6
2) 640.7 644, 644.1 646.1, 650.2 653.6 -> 0.04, 9.5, 8.96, 8.8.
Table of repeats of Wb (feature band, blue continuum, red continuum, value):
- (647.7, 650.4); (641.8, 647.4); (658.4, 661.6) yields 0.20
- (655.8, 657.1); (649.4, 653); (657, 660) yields 0.12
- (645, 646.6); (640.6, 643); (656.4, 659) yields 0.07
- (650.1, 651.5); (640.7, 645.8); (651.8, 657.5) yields 0.07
